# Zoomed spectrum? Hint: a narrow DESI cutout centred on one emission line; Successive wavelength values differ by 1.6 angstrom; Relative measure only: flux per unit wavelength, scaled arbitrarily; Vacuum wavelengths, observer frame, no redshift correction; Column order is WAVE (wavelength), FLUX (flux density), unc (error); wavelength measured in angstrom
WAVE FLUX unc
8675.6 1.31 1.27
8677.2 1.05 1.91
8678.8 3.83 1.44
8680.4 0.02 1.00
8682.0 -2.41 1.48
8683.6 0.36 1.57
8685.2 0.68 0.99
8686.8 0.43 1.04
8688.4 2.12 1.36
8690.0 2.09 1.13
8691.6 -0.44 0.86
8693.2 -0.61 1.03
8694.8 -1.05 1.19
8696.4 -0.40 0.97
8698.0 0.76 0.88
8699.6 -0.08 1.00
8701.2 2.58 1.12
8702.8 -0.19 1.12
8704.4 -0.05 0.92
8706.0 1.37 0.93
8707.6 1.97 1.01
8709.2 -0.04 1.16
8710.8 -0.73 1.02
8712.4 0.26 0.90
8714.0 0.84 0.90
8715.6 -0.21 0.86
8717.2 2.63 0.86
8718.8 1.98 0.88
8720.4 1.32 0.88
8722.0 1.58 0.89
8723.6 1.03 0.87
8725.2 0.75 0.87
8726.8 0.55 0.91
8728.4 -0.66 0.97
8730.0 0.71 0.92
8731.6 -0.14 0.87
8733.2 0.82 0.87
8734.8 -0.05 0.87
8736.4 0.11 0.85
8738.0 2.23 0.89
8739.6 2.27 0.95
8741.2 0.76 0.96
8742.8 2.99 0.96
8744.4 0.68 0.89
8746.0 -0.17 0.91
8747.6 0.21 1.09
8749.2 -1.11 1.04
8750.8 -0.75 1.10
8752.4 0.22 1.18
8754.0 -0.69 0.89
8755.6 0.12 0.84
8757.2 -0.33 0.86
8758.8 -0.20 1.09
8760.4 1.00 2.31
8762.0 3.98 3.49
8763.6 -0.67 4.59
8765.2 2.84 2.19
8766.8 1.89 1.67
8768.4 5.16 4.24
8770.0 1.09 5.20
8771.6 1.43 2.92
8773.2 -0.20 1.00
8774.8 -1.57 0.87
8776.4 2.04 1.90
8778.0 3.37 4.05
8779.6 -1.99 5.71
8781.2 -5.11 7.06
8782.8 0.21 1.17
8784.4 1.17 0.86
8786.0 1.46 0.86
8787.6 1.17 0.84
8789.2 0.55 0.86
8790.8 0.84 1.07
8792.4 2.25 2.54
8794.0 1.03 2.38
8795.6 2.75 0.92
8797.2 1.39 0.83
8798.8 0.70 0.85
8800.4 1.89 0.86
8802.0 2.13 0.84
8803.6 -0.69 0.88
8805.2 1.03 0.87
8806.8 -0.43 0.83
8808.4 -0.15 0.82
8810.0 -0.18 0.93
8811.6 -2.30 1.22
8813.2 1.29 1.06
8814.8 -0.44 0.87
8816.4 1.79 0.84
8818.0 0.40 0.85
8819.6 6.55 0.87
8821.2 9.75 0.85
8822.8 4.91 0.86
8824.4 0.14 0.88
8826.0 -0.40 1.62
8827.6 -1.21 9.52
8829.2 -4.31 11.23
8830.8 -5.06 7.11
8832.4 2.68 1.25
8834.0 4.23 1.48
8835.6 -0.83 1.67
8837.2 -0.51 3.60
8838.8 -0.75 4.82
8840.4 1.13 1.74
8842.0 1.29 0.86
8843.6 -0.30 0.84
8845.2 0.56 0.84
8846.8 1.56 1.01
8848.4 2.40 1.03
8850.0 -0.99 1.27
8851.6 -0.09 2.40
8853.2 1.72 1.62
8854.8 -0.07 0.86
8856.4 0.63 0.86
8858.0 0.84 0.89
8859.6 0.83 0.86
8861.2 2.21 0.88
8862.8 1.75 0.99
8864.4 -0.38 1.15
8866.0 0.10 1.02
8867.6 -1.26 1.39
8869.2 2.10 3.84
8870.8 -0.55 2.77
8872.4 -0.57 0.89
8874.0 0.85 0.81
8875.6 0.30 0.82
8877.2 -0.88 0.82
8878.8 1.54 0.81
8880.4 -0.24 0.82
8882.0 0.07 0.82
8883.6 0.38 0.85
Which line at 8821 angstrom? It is H-beta 4861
